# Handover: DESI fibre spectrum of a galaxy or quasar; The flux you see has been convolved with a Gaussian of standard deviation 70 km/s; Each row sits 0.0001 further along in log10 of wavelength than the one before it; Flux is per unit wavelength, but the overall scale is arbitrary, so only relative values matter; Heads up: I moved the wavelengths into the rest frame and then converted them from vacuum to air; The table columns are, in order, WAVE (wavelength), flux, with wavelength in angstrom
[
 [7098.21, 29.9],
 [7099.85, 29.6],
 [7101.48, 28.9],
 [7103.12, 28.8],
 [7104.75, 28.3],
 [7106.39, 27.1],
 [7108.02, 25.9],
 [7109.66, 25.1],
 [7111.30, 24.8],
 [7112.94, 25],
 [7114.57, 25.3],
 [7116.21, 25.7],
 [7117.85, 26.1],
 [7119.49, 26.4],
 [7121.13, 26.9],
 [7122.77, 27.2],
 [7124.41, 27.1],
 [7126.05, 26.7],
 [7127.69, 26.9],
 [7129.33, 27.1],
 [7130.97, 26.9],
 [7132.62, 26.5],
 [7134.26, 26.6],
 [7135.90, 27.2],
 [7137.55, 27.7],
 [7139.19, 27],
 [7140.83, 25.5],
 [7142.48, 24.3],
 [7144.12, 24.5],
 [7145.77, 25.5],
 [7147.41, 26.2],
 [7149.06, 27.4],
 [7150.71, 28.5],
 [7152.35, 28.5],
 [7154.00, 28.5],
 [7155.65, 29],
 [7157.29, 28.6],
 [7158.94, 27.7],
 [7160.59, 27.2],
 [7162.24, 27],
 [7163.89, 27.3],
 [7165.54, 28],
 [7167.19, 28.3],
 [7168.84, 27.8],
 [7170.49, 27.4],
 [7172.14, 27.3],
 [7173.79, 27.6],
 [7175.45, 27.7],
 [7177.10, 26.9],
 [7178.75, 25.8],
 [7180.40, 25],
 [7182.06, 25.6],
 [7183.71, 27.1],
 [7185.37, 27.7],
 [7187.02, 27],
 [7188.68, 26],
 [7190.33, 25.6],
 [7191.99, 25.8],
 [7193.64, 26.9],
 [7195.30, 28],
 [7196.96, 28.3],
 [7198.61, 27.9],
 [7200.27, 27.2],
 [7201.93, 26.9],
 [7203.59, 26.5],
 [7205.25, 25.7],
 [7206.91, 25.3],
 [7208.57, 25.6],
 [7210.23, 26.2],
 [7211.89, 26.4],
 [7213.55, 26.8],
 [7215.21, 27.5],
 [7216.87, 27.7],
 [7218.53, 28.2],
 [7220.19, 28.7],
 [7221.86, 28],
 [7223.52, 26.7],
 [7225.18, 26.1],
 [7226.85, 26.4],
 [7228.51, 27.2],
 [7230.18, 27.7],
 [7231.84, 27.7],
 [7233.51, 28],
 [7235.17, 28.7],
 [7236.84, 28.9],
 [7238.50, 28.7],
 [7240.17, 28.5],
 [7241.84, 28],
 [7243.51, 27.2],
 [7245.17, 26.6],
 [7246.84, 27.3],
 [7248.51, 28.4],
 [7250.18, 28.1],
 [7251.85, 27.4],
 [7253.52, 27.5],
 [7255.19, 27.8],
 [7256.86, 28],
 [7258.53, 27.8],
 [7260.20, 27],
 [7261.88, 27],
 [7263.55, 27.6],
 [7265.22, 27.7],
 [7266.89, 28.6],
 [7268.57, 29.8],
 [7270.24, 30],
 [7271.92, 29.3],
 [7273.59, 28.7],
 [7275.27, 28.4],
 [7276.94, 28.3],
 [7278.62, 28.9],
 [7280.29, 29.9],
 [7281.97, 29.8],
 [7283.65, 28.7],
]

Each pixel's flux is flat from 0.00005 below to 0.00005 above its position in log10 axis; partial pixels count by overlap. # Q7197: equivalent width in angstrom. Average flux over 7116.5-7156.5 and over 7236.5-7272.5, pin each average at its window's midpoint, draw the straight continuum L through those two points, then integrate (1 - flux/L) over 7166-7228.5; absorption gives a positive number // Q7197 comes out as 1.2 angstrom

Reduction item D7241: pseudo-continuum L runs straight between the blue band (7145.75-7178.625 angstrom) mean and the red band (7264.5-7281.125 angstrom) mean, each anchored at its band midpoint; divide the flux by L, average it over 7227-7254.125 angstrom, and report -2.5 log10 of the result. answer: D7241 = 0.03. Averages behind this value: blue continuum 27.6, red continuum 29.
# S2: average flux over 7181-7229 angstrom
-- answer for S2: 26.8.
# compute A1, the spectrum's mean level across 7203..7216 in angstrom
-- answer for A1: 26.2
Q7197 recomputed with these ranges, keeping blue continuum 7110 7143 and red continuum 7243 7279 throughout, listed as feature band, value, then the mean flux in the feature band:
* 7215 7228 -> 0.1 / 27.4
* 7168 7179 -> -0.1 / 27.3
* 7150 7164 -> -0.7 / 28.1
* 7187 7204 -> 0.2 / 26.9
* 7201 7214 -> 0.6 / 26.2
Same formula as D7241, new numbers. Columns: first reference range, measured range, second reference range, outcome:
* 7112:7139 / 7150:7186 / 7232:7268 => -0.018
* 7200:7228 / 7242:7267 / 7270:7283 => 0.028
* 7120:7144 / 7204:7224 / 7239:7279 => 0.026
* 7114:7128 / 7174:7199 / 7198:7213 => -0.014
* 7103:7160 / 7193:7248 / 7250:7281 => 0.018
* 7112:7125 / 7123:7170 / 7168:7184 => -0.026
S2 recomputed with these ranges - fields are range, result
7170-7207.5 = 26.7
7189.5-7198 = 27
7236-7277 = 28.1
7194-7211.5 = 26.7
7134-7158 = 27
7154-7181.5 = 27.4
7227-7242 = 28.1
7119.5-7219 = 26.9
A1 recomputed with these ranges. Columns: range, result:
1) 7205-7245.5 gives 27.3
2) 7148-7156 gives 28.3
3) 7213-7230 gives 27.4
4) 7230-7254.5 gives 27.9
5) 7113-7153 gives 26.5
